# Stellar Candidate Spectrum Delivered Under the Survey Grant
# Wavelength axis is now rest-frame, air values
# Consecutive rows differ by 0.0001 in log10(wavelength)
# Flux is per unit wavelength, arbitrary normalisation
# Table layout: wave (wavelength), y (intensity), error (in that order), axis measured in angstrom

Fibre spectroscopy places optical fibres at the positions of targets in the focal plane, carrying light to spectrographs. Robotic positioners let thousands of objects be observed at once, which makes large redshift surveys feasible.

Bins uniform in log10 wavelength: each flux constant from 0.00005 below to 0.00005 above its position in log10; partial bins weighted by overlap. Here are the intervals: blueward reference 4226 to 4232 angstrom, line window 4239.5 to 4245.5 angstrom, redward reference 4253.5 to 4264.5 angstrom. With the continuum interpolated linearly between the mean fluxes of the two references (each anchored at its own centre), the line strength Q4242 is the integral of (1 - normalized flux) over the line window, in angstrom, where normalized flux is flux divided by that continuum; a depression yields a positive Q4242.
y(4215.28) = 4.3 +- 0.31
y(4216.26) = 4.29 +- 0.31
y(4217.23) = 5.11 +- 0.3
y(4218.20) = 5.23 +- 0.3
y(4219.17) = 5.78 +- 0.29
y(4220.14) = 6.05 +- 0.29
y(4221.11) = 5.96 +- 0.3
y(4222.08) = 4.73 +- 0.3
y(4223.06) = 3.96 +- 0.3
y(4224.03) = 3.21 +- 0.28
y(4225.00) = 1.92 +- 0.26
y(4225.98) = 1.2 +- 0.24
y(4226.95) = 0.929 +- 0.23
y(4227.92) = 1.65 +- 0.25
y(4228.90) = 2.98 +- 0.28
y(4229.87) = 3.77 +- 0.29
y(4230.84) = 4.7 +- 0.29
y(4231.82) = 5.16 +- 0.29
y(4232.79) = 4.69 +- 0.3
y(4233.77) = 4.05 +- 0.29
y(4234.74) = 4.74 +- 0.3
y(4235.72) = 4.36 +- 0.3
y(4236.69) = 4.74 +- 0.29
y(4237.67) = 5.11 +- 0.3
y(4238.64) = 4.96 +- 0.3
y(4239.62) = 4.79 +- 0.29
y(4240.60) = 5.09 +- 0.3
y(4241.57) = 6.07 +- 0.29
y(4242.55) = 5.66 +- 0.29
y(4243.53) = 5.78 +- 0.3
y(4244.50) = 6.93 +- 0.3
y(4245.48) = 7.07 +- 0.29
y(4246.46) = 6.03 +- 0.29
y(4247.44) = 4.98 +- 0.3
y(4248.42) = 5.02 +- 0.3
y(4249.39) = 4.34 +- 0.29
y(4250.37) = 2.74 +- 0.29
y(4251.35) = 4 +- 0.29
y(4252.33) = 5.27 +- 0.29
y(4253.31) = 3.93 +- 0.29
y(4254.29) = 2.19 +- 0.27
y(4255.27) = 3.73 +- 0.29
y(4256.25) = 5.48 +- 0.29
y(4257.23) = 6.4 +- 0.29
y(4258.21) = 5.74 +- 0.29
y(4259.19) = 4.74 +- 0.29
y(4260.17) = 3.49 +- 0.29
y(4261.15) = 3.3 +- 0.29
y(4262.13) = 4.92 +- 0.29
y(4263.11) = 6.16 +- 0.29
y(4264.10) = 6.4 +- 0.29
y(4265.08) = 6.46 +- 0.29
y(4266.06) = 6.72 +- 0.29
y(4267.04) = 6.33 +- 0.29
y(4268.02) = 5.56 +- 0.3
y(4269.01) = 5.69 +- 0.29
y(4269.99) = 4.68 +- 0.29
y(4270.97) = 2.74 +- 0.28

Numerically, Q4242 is -3.40 angstrom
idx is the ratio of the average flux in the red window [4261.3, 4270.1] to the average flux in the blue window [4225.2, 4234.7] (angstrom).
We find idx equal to 1.78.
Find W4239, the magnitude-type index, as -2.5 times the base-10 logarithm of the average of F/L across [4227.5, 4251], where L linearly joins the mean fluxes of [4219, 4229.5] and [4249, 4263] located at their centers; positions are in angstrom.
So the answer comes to -0.24 mag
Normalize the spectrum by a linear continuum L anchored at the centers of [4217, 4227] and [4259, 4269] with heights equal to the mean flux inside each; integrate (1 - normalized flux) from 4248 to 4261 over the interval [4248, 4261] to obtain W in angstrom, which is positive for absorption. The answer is 2.0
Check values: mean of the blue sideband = 4.11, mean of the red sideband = 5.44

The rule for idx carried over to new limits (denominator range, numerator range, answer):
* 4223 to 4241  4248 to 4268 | 1.29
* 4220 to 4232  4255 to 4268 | 1.57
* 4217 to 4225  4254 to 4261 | 0.94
